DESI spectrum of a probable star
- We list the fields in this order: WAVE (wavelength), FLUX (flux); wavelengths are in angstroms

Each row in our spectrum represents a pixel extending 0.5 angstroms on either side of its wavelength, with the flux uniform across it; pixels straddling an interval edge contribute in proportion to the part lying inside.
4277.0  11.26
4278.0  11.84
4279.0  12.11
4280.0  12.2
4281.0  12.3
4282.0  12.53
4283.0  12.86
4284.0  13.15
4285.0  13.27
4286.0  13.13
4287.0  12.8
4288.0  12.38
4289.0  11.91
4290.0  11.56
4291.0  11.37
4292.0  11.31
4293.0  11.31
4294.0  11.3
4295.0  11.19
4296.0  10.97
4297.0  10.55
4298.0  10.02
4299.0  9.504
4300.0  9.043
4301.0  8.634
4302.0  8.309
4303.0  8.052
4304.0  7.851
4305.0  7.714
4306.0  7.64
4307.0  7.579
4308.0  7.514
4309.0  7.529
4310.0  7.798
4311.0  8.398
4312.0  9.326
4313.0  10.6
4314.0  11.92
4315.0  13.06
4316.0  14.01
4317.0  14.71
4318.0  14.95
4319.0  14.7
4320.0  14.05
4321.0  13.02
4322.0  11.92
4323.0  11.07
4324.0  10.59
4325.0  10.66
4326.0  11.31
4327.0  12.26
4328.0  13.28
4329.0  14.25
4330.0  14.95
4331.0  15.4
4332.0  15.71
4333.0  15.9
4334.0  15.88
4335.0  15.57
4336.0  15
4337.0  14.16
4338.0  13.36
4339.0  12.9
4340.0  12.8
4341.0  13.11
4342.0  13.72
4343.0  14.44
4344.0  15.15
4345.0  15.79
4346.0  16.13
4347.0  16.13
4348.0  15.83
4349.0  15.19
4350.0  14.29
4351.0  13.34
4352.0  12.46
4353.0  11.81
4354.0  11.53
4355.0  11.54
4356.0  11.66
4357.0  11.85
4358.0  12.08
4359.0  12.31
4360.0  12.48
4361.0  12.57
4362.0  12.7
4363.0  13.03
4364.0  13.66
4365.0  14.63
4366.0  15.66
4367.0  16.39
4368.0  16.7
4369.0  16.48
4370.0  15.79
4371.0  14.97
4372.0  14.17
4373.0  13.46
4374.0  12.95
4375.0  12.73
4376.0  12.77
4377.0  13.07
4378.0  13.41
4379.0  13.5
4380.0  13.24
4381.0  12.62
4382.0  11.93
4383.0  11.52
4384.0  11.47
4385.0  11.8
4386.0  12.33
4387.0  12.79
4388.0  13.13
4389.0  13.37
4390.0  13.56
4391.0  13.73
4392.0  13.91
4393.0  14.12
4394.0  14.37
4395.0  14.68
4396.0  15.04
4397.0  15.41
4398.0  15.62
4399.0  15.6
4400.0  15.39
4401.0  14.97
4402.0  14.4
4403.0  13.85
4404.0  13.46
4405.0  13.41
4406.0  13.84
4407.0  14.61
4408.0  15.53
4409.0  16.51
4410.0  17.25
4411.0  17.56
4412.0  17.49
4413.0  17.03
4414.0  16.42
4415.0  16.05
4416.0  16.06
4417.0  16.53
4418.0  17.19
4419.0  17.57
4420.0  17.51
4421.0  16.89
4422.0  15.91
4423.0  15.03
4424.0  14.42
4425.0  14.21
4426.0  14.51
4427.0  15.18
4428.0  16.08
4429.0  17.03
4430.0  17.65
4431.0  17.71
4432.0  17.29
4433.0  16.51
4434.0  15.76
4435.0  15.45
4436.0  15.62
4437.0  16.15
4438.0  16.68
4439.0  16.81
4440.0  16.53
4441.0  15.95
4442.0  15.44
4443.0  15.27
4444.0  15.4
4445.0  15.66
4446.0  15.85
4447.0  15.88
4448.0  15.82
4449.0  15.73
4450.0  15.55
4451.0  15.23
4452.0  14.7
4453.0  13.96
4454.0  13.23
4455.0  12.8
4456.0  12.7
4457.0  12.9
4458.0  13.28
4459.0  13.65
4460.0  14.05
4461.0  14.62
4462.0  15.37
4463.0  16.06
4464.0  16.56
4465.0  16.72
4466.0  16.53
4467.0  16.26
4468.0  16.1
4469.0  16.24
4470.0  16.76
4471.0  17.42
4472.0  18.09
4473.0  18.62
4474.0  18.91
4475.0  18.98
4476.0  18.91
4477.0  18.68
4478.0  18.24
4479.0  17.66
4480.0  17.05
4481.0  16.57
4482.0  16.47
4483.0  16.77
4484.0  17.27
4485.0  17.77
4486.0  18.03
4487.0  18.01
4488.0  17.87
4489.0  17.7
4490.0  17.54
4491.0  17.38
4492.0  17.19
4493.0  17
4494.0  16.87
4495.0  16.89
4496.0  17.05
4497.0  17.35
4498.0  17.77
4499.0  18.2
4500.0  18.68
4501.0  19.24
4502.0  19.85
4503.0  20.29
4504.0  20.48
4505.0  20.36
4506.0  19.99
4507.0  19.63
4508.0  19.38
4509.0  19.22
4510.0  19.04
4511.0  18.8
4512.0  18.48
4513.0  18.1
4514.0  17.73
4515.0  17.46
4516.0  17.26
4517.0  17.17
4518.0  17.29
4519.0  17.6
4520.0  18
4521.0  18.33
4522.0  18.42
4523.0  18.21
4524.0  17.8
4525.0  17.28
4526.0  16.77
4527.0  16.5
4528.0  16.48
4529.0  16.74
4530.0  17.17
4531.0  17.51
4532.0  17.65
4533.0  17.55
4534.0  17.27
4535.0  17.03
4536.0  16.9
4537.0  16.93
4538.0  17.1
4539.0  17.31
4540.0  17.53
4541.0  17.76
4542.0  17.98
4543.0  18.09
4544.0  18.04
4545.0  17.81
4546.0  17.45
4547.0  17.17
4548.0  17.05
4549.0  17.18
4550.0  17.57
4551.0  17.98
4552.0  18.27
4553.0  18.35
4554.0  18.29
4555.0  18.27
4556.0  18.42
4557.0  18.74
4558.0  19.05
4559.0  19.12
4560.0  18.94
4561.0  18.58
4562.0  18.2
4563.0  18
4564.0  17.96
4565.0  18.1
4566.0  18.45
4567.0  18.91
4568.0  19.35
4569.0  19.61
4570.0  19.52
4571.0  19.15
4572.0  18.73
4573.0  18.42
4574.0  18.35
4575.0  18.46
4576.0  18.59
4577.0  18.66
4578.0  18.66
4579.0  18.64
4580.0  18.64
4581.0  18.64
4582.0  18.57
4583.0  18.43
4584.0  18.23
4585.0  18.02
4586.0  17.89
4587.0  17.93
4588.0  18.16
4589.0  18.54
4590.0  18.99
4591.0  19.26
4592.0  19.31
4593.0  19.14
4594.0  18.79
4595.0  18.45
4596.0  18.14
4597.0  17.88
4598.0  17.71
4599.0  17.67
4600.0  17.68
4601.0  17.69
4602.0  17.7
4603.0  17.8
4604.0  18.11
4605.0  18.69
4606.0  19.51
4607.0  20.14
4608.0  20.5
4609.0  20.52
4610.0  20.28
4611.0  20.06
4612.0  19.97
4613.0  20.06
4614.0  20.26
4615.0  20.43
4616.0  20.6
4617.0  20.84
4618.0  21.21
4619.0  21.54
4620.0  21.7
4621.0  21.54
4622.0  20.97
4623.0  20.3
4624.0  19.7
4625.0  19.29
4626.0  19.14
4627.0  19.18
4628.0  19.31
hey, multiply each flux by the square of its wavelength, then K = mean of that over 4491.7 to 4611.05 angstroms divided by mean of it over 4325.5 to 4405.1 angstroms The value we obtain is 1.43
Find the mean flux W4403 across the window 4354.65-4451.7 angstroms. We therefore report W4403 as 14.8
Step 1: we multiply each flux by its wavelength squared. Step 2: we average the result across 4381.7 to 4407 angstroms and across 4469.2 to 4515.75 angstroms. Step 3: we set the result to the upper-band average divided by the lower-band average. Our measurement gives 1.38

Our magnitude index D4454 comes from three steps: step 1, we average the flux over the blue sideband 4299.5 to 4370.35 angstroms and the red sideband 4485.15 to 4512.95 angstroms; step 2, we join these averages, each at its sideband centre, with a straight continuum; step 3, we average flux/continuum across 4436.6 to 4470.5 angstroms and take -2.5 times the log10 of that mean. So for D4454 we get 0.10 mag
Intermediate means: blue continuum 12.7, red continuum 18.4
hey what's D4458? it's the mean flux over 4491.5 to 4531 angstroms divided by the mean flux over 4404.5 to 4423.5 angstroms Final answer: 1.11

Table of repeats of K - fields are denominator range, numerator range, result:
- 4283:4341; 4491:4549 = 1.67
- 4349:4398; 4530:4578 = 1.46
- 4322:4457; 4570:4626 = 1.45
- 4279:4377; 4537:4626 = 1.67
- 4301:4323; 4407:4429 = 1.62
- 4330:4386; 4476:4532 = 1.39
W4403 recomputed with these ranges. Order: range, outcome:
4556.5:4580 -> 18.7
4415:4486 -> 16.1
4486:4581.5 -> 18.1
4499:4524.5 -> 18.7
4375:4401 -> 13.5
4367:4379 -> 14.3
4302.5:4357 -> 12.6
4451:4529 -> 17.2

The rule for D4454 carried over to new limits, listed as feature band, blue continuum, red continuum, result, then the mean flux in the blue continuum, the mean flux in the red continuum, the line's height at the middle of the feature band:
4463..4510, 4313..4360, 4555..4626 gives -0.069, 13.6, 19.1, 16.8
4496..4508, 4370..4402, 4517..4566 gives -0.149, 13.6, 17.7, 16.7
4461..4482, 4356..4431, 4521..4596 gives -0.062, 14.6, 18.1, 16.2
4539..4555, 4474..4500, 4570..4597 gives 0.027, 17.6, 18.6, 18.2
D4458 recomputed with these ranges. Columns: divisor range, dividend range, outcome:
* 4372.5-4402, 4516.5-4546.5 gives 1.29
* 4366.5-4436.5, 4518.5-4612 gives 1.22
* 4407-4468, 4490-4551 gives 1.13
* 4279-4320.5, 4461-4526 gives 1.63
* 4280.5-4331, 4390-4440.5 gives 1.40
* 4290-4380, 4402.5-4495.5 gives 1.29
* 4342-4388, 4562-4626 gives 1.41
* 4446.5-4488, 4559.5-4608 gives 1.14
